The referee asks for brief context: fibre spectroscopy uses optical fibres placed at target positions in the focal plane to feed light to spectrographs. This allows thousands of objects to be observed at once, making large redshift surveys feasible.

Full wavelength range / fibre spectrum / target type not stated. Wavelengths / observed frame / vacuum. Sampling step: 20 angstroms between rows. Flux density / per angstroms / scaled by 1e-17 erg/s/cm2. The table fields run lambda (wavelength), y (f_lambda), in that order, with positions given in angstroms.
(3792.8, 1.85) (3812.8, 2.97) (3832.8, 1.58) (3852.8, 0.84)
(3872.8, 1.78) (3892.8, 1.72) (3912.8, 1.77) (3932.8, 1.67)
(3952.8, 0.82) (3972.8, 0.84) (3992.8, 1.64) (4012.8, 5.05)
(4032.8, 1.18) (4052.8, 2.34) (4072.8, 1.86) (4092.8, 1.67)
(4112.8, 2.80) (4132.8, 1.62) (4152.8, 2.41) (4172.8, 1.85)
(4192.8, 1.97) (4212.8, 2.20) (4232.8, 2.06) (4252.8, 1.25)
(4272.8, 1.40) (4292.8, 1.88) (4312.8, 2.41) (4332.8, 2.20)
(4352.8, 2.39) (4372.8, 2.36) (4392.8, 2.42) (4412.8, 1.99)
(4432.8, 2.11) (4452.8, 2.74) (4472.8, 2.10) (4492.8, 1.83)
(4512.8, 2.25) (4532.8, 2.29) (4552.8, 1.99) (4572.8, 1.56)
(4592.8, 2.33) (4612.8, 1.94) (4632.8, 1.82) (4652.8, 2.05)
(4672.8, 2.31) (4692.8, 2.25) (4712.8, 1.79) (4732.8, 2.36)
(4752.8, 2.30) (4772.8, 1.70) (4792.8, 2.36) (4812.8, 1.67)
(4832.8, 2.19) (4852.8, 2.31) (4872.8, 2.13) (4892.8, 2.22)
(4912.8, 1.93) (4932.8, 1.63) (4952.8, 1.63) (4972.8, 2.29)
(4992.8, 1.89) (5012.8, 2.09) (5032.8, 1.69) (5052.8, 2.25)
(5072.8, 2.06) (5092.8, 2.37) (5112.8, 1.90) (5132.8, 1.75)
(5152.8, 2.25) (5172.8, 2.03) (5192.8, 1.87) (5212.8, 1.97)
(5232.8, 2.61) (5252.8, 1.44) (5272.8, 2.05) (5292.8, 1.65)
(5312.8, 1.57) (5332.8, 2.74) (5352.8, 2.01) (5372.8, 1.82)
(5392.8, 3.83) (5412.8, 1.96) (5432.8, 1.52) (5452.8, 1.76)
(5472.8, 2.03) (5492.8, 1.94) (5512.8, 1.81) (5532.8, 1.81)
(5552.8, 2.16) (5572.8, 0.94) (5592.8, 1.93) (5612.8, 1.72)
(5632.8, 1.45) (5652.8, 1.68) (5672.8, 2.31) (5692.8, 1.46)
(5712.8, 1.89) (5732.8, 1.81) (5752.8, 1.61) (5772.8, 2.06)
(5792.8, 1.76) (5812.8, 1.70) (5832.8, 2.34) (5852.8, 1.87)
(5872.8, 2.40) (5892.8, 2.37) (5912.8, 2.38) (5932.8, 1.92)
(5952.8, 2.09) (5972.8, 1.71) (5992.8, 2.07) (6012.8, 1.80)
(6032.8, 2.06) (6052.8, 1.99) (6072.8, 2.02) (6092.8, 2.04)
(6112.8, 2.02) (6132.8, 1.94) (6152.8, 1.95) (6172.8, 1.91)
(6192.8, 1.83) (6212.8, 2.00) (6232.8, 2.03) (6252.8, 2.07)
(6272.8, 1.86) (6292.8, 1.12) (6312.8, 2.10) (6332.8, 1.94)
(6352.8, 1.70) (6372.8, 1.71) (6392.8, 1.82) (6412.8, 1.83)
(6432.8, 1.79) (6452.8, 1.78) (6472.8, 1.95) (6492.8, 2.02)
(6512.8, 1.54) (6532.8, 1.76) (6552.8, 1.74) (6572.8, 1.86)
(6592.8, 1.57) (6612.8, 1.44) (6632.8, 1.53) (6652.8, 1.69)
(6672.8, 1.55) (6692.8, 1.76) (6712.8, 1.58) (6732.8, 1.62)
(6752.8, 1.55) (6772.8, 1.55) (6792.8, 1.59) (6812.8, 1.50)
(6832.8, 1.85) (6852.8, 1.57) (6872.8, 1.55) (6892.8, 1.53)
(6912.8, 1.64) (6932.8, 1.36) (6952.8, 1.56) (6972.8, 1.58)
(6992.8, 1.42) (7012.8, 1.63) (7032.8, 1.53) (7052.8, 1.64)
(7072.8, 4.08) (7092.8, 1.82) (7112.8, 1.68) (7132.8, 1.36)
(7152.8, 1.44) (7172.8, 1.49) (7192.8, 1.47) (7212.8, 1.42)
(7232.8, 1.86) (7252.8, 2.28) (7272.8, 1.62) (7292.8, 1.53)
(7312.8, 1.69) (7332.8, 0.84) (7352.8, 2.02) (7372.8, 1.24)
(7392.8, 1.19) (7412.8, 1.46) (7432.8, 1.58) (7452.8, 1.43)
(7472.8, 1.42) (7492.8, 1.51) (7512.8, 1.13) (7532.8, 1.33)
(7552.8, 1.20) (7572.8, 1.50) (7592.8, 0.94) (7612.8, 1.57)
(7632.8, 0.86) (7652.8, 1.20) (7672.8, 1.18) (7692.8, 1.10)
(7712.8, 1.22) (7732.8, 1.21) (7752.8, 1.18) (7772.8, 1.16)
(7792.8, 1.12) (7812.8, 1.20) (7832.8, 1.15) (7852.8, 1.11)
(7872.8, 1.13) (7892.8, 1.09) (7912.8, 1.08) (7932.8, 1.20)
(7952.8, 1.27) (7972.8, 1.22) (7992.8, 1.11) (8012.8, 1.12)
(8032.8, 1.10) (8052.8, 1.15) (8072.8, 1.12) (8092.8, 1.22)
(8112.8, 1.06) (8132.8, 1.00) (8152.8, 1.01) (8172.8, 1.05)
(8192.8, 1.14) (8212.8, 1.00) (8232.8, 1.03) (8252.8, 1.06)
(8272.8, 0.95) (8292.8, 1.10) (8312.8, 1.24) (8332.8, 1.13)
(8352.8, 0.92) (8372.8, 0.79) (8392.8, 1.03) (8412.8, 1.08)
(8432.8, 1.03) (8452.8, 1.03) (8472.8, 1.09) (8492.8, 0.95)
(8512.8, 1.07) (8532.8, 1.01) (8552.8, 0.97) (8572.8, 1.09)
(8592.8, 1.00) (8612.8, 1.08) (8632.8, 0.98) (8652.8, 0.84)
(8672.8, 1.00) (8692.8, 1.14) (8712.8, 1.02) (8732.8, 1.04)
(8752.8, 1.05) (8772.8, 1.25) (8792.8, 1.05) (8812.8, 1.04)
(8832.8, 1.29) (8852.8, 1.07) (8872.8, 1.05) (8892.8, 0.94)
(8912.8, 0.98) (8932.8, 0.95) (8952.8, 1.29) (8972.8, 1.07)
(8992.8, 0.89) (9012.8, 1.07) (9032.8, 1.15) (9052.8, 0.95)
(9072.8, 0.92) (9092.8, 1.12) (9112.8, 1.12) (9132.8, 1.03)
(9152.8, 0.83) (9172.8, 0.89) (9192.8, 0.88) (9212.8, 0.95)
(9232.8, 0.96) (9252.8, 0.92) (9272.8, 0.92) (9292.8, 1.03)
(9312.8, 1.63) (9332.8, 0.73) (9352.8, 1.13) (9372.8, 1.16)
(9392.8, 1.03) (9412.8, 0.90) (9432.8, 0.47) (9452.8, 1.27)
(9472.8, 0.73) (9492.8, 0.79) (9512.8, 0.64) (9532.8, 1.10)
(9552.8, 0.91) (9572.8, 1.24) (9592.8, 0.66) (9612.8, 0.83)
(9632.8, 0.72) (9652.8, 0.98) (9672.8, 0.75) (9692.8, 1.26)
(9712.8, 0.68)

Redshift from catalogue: 0.077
